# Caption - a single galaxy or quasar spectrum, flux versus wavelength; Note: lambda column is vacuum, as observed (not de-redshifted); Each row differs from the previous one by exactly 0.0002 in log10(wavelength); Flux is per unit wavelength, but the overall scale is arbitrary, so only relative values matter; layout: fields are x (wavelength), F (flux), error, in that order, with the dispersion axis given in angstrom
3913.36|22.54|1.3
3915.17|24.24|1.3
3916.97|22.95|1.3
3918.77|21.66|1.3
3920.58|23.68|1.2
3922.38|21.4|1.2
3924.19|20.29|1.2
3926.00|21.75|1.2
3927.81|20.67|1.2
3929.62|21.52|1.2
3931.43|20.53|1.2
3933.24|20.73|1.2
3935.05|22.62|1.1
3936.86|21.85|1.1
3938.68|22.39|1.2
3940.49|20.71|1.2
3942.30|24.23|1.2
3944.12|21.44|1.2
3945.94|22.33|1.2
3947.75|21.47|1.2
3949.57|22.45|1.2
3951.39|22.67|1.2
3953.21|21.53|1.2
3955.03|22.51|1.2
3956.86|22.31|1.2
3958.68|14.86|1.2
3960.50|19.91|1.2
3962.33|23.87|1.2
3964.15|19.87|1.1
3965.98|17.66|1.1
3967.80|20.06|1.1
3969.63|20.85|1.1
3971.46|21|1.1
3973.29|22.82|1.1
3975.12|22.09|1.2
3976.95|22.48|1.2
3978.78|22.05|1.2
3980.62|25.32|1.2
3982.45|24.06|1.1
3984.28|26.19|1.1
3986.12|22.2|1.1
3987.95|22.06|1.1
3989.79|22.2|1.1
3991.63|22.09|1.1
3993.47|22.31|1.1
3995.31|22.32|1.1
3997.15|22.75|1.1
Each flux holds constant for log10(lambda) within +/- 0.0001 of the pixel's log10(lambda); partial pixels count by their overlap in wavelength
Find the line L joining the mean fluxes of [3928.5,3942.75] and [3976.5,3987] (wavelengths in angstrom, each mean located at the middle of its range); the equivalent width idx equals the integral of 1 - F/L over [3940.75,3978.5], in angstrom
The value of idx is 2.4 angstrom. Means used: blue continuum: 21.7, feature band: 21.3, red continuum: 23.8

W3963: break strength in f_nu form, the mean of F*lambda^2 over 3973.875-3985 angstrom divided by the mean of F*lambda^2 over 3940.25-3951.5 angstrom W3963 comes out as 1.08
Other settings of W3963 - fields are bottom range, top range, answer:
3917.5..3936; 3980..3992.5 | 1.12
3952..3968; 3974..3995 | 1.14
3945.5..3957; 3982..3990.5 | 1.07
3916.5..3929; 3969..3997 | 1.08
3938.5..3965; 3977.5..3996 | 1.09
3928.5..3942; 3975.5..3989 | 1.11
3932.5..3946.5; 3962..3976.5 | 0.97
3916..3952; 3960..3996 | 1.03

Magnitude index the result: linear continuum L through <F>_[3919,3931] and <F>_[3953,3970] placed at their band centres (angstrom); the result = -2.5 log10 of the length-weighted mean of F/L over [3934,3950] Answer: -0.06 mag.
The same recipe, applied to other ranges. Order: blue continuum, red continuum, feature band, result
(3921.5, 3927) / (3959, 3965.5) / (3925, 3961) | -0.03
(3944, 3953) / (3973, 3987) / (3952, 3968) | 0.11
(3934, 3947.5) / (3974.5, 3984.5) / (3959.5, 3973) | 0.13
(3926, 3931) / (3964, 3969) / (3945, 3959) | -0.08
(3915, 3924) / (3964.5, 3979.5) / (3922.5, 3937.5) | 0.05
